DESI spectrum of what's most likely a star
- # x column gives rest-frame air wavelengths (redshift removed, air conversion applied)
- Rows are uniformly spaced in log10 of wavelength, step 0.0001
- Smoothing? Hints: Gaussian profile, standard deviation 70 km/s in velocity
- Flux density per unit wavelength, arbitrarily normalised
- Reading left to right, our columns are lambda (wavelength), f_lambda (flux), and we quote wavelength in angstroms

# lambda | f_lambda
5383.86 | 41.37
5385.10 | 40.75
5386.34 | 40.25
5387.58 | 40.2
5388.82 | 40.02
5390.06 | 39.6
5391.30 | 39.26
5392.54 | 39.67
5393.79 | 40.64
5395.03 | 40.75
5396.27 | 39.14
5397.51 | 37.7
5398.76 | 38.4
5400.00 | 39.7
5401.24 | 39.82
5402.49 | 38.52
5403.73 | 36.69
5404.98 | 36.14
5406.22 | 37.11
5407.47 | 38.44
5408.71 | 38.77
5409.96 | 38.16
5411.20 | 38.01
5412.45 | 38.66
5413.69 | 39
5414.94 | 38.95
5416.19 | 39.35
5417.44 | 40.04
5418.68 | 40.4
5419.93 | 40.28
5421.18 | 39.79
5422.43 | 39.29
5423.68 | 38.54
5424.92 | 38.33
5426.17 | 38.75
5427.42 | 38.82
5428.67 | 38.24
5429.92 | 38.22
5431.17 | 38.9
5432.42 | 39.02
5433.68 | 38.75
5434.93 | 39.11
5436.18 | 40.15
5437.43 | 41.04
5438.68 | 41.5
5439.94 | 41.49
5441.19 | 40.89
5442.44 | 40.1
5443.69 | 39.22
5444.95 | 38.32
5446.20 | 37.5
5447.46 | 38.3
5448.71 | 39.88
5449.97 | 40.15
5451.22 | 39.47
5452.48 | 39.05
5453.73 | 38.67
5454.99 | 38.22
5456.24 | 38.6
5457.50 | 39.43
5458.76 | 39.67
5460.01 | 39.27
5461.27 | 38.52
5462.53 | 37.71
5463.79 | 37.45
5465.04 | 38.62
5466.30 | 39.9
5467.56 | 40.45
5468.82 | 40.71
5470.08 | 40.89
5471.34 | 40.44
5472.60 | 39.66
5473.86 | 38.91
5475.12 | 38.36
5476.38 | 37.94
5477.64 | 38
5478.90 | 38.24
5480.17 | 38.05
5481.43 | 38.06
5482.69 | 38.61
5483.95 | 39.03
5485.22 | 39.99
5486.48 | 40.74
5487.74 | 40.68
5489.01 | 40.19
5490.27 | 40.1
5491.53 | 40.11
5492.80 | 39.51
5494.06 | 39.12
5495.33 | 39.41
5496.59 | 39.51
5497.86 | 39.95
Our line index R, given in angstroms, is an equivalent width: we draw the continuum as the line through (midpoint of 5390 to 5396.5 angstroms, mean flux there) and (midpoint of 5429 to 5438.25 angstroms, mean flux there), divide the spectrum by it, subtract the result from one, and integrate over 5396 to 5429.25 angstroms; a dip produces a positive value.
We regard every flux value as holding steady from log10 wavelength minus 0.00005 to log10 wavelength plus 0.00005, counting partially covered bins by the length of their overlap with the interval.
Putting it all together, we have 0.8 angstroms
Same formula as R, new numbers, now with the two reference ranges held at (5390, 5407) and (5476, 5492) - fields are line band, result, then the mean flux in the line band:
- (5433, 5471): -0.4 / 39.4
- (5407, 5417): 0.0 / 38.7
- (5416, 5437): -0.2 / 39.2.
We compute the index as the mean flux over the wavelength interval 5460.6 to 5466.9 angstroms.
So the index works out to 38.4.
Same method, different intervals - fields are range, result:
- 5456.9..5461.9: 39.2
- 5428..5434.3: 38.6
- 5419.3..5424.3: 39.5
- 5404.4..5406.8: 36.7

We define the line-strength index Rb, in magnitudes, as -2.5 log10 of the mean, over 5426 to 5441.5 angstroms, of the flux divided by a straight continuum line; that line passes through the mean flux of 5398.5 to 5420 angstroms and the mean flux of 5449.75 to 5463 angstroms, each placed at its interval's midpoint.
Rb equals -0.02 mag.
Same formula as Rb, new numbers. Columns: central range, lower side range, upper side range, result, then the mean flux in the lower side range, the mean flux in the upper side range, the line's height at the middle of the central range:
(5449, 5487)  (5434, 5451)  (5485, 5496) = 0.023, 39.8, 40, 39.9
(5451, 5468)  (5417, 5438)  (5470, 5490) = 0.009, 39.3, 39.2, 39.2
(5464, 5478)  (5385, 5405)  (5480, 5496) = 0.003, 39.3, 39.6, 39.5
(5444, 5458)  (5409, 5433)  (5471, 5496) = 0.007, 39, 39.3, 39.1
